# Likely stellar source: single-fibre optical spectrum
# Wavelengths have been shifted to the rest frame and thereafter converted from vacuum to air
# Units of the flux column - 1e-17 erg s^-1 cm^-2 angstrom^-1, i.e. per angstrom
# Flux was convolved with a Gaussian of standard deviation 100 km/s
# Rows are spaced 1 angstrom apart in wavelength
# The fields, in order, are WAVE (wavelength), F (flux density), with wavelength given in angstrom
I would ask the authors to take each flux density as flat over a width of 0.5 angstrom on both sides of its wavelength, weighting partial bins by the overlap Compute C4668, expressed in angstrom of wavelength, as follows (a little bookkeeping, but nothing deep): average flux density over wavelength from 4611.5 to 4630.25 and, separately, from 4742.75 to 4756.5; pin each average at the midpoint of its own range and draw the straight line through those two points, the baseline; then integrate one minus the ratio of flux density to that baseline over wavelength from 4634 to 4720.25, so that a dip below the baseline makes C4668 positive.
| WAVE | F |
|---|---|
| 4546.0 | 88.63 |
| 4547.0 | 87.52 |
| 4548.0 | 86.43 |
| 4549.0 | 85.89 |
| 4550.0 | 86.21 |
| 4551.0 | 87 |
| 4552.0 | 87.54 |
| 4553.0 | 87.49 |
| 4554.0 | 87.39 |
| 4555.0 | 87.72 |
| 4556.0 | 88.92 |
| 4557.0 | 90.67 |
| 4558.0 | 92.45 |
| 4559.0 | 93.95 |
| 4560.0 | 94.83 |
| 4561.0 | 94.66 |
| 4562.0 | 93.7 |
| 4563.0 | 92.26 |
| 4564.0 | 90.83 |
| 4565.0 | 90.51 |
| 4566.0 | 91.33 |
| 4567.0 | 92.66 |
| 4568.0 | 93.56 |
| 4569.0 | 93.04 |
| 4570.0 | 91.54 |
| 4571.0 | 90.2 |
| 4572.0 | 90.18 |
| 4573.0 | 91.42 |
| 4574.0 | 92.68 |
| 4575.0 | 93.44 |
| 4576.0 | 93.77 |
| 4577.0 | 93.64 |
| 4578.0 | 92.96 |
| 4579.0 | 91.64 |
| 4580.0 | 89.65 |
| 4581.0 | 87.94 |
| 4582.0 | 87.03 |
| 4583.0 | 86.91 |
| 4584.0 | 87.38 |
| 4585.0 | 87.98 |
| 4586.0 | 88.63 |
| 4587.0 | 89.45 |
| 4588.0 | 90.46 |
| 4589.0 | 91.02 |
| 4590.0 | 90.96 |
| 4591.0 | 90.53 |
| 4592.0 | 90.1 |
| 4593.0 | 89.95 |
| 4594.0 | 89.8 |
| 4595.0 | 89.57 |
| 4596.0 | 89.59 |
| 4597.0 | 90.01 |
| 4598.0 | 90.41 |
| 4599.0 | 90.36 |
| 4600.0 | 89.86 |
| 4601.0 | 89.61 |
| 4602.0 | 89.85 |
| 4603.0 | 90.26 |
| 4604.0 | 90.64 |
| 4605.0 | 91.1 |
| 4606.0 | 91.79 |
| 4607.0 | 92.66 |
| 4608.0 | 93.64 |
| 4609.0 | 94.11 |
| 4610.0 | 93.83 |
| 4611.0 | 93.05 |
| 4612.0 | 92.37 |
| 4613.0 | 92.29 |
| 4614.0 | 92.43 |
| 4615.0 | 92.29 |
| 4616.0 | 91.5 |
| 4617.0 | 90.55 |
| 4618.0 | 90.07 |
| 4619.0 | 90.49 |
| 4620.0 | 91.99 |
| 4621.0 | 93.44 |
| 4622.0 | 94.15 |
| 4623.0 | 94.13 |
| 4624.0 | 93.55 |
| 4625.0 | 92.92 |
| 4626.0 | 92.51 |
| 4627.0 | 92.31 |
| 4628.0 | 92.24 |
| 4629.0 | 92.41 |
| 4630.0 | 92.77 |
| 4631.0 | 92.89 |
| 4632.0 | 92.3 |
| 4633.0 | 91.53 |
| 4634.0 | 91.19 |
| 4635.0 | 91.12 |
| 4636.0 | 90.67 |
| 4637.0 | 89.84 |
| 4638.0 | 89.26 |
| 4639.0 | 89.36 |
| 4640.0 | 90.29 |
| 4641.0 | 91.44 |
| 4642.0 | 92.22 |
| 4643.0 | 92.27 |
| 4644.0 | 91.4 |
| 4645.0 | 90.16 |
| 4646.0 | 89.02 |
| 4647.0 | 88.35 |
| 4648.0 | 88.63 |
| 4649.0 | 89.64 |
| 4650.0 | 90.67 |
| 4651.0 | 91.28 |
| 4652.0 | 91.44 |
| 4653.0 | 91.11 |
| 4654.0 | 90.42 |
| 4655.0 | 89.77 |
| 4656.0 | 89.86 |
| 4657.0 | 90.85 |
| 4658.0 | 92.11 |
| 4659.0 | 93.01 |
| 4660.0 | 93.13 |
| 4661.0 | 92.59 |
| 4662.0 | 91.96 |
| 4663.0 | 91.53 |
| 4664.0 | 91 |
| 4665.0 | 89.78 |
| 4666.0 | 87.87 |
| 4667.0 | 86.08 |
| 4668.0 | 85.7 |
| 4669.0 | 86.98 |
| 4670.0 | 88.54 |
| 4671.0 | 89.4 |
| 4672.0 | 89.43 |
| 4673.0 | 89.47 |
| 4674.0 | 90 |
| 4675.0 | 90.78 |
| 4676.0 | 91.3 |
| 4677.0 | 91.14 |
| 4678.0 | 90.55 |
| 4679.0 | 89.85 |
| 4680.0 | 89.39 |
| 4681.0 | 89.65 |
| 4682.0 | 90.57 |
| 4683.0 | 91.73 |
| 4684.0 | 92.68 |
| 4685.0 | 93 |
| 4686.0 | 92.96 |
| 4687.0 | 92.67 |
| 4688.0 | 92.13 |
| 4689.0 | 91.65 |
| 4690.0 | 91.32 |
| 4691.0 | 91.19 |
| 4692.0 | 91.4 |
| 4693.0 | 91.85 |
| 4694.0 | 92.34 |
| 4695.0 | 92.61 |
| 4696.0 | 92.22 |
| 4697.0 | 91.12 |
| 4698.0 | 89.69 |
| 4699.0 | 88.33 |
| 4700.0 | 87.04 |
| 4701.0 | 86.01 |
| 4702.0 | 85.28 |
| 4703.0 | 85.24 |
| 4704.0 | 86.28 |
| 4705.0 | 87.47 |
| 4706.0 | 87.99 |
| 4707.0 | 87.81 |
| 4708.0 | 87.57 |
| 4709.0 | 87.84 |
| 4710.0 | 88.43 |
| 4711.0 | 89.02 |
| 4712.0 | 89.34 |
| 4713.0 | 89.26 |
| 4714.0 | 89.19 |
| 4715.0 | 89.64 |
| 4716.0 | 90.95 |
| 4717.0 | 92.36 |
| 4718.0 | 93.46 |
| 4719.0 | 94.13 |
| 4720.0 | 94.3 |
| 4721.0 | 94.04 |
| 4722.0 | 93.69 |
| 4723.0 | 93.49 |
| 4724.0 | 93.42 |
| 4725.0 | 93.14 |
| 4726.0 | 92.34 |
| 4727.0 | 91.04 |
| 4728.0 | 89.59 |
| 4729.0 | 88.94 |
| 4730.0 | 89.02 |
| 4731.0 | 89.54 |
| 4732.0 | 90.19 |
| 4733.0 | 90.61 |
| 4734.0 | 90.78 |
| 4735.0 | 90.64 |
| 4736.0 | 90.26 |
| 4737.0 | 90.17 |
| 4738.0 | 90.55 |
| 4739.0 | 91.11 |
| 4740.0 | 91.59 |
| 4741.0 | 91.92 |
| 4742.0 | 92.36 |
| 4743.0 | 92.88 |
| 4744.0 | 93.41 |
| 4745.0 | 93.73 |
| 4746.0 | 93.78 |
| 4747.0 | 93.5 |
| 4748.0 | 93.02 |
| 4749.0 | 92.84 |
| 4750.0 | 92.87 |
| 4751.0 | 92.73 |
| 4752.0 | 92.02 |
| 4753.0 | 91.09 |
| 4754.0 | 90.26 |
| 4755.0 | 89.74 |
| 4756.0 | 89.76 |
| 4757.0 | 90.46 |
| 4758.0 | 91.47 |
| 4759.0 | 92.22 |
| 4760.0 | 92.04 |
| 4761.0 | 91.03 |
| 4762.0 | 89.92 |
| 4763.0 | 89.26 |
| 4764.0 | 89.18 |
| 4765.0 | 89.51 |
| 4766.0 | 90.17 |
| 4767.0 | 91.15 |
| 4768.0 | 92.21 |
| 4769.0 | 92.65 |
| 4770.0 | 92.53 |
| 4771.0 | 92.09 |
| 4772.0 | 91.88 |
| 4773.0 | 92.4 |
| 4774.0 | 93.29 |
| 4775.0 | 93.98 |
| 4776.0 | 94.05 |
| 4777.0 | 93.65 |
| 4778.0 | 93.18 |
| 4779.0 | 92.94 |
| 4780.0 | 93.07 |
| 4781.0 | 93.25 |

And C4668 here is 2.0 angstrom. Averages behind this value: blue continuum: 92.3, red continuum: 92.2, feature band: 90.2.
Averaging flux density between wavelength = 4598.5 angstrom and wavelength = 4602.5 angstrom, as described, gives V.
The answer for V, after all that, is 89.9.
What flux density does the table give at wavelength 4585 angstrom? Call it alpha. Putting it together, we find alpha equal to 87.98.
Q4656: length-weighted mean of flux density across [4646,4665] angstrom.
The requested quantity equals 90.9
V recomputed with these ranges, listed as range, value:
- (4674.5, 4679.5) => 90.7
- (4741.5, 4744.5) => 92.9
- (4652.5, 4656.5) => 90.3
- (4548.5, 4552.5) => 86.7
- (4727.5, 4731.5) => 89.3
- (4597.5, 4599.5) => 90.4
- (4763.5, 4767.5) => 90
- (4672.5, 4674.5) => 89.7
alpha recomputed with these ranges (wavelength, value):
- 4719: 94.13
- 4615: 92.29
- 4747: 93.5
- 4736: 90.26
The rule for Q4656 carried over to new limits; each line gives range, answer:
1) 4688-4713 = 89.2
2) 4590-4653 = 91.3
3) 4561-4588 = 91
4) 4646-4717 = 90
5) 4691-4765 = 90.7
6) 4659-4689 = 90.5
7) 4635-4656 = 90.4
